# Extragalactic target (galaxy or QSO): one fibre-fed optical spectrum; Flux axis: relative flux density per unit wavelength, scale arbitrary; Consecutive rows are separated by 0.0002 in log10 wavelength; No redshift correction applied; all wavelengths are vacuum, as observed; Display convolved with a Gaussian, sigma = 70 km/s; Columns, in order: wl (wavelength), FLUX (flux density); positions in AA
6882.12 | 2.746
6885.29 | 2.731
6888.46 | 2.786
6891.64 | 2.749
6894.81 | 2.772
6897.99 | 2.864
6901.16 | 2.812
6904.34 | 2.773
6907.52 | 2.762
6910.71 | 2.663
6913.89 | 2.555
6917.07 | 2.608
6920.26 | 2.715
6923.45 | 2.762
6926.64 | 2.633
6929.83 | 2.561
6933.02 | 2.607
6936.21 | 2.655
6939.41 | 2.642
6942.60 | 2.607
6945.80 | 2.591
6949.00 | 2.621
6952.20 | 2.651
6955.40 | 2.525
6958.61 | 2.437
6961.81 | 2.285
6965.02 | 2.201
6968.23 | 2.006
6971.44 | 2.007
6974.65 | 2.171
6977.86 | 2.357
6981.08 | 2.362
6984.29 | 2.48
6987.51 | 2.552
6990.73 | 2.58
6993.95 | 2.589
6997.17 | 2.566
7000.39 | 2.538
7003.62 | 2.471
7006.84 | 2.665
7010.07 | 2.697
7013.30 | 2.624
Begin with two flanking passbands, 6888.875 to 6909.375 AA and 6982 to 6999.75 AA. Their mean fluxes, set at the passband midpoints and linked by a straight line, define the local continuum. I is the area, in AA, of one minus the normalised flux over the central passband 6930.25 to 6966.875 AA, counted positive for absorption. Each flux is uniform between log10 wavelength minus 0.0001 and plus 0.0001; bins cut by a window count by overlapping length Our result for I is 1.81 AA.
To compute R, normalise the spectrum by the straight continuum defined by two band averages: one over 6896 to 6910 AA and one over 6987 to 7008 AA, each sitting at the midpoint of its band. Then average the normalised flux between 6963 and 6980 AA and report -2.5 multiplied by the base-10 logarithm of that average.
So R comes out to 0.21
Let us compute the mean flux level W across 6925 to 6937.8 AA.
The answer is 2.62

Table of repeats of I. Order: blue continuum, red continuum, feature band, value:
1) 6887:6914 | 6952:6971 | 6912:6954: -1.9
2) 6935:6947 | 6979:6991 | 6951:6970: 1.6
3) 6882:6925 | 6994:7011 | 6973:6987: 1.4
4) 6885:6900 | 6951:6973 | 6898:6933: -0.9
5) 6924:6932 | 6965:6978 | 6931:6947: -0.8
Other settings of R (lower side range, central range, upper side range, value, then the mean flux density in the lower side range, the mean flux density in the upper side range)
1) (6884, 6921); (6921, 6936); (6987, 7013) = 0.02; 2.73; 2.59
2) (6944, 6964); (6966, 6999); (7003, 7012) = 0.09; 2.51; 2.63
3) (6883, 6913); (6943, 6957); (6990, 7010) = 0.03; 2.76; 2.58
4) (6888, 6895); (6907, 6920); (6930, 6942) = 0.02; 2.76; 2.63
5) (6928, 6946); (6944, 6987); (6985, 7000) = 0.10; 2.61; 2.56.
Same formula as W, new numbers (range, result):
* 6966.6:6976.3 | 2.06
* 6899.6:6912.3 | 2.75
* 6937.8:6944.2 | 2.62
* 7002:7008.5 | 2.57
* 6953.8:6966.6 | 2.36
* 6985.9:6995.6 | 2.57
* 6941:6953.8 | 2.62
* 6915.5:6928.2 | 2.68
